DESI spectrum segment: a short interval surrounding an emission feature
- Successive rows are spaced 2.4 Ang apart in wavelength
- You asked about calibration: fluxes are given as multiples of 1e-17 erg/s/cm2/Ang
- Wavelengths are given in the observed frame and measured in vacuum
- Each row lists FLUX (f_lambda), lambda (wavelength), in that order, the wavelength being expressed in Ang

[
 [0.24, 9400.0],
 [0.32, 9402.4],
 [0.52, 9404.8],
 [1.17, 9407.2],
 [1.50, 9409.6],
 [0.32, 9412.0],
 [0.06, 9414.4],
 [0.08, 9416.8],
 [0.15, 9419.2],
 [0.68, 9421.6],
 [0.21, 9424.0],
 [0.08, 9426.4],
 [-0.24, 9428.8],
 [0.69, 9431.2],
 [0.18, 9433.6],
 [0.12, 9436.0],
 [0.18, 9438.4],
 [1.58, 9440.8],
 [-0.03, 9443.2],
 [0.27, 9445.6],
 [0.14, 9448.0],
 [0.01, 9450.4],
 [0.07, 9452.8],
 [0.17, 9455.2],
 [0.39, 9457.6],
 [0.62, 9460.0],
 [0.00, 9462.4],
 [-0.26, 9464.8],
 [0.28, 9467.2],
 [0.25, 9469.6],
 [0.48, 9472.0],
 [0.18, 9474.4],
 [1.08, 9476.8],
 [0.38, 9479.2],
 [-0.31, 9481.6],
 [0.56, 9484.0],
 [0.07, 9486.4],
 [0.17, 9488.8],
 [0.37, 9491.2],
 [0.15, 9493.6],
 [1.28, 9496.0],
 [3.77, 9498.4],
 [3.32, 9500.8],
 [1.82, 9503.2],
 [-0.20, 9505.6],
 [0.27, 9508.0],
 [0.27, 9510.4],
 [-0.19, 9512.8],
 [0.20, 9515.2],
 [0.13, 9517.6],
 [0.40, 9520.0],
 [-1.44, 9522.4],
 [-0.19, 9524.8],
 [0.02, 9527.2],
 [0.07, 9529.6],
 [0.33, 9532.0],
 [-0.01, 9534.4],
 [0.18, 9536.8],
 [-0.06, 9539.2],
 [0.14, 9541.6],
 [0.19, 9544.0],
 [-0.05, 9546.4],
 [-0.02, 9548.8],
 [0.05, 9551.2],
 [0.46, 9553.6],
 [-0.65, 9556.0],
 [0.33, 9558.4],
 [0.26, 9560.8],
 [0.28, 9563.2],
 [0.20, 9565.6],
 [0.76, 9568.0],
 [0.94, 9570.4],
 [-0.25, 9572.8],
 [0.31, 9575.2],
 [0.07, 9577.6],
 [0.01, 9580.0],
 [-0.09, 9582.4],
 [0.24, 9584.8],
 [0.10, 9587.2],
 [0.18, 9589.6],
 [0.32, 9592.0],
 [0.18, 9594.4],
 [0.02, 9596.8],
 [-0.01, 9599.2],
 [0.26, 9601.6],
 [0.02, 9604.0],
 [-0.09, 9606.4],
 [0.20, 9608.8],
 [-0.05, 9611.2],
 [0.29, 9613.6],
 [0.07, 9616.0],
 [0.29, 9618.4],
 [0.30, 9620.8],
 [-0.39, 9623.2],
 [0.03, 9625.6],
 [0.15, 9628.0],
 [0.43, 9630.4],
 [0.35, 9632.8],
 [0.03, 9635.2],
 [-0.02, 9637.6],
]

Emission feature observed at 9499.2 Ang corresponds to [O III]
